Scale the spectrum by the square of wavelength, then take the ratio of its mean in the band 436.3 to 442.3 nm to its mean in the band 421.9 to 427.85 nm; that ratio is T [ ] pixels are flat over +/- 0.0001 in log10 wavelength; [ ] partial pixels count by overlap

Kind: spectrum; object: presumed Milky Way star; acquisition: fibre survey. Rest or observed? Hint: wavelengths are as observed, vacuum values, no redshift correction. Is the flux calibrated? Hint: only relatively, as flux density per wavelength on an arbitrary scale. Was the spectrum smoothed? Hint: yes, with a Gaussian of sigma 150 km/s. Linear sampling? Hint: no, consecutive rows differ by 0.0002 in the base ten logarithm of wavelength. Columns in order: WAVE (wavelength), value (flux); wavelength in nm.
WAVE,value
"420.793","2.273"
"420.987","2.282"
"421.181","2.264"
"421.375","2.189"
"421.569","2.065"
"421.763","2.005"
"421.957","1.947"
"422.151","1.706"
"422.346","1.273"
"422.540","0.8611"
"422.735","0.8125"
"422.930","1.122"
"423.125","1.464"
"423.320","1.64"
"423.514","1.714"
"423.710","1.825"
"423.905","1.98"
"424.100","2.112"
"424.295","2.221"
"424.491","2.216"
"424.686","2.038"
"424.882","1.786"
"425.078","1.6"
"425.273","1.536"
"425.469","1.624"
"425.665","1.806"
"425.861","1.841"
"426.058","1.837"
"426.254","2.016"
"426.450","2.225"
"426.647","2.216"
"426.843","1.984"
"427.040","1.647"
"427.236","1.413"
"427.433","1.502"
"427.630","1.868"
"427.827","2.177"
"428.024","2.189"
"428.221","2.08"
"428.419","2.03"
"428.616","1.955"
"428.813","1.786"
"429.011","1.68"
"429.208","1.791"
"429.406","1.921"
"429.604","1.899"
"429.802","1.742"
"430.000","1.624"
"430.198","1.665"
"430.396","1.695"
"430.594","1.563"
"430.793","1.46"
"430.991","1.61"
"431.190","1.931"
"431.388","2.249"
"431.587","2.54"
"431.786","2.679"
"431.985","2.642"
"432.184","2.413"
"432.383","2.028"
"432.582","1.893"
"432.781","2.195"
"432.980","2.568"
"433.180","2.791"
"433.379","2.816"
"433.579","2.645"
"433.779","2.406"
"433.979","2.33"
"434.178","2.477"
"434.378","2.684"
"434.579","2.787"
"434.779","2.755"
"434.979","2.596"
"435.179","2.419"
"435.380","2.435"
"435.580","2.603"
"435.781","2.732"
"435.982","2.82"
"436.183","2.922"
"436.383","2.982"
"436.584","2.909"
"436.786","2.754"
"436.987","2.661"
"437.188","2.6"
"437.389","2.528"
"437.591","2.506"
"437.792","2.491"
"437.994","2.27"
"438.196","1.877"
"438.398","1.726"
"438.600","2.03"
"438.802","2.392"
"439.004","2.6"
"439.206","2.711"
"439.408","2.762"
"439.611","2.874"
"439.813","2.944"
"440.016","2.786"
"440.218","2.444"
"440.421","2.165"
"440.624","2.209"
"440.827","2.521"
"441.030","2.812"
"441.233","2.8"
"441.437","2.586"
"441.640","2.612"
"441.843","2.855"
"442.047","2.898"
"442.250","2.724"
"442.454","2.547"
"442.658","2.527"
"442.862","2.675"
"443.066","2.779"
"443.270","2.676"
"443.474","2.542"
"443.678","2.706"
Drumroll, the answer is 1.58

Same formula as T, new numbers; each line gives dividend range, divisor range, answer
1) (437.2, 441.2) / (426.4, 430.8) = 1.41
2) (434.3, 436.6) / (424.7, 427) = 1.52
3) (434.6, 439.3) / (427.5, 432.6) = 1.33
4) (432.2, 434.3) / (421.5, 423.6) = 1.69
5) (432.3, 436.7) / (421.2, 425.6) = 1.58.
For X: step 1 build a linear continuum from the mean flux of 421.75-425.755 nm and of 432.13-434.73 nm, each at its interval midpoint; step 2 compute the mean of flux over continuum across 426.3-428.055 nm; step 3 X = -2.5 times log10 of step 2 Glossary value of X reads 0.027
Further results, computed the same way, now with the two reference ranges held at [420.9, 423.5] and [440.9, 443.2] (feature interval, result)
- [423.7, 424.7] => -0.181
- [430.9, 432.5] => -0.047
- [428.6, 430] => 0.132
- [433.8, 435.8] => -0.108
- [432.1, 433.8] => -0.088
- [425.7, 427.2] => -0.029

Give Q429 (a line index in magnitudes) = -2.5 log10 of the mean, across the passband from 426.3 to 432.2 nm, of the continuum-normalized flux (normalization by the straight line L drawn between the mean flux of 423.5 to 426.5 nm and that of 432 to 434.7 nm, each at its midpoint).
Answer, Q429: 0.13 mag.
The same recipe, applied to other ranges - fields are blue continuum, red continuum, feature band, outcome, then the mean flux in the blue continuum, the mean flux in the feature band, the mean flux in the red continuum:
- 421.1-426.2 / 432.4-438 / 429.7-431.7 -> 0.24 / 1.75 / 1.81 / 2.59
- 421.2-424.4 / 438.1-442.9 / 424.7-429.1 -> 0.02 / 1.7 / 1.86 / 2.54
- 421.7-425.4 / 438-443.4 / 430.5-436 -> -0.10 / 1.67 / 2.39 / 2.55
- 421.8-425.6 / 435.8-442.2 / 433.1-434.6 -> -0.15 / 1.66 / 2.61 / 2.59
